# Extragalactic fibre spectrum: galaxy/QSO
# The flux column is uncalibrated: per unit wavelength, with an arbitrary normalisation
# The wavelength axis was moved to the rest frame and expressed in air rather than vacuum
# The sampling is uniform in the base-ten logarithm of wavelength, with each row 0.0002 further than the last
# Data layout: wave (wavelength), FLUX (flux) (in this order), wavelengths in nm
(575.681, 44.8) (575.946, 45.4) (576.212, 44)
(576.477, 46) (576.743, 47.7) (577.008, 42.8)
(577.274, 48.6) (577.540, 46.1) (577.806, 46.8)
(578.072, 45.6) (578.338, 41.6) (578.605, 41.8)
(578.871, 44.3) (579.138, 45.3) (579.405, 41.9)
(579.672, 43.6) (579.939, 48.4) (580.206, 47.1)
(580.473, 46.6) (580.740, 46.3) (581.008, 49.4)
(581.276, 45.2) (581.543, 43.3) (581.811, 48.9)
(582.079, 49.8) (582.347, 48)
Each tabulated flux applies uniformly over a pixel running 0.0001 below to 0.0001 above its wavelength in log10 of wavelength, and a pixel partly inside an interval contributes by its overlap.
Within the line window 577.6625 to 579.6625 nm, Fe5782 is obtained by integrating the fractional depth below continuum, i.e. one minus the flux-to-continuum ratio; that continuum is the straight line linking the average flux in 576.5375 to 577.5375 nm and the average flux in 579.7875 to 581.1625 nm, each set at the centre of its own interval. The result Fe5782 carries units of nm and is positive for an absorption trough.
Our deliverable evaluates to 0.13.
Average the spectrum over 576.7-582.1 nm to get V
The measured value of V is 45.7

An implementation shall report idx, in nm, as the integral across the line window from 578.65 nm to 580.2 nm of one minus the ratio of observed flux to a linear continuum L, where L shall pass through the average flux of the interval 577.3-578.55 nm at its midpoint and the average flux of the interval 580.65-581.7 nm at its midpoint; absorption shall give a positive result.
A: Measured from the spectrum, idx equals 0.03 nm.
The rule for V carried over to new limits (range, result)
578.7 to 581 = 45.6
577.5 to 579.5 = 44.1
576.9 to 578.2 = 46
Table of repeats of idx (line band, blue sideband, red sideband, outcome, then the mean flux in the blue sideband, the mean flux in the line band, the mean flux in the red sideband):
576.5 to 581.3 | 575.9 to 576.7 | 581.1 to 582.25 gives 0.06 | 45.4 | 45.5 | 46.9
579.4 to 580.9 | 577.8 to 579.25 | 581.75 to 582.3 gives 0.01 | 44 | 46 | 49.2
